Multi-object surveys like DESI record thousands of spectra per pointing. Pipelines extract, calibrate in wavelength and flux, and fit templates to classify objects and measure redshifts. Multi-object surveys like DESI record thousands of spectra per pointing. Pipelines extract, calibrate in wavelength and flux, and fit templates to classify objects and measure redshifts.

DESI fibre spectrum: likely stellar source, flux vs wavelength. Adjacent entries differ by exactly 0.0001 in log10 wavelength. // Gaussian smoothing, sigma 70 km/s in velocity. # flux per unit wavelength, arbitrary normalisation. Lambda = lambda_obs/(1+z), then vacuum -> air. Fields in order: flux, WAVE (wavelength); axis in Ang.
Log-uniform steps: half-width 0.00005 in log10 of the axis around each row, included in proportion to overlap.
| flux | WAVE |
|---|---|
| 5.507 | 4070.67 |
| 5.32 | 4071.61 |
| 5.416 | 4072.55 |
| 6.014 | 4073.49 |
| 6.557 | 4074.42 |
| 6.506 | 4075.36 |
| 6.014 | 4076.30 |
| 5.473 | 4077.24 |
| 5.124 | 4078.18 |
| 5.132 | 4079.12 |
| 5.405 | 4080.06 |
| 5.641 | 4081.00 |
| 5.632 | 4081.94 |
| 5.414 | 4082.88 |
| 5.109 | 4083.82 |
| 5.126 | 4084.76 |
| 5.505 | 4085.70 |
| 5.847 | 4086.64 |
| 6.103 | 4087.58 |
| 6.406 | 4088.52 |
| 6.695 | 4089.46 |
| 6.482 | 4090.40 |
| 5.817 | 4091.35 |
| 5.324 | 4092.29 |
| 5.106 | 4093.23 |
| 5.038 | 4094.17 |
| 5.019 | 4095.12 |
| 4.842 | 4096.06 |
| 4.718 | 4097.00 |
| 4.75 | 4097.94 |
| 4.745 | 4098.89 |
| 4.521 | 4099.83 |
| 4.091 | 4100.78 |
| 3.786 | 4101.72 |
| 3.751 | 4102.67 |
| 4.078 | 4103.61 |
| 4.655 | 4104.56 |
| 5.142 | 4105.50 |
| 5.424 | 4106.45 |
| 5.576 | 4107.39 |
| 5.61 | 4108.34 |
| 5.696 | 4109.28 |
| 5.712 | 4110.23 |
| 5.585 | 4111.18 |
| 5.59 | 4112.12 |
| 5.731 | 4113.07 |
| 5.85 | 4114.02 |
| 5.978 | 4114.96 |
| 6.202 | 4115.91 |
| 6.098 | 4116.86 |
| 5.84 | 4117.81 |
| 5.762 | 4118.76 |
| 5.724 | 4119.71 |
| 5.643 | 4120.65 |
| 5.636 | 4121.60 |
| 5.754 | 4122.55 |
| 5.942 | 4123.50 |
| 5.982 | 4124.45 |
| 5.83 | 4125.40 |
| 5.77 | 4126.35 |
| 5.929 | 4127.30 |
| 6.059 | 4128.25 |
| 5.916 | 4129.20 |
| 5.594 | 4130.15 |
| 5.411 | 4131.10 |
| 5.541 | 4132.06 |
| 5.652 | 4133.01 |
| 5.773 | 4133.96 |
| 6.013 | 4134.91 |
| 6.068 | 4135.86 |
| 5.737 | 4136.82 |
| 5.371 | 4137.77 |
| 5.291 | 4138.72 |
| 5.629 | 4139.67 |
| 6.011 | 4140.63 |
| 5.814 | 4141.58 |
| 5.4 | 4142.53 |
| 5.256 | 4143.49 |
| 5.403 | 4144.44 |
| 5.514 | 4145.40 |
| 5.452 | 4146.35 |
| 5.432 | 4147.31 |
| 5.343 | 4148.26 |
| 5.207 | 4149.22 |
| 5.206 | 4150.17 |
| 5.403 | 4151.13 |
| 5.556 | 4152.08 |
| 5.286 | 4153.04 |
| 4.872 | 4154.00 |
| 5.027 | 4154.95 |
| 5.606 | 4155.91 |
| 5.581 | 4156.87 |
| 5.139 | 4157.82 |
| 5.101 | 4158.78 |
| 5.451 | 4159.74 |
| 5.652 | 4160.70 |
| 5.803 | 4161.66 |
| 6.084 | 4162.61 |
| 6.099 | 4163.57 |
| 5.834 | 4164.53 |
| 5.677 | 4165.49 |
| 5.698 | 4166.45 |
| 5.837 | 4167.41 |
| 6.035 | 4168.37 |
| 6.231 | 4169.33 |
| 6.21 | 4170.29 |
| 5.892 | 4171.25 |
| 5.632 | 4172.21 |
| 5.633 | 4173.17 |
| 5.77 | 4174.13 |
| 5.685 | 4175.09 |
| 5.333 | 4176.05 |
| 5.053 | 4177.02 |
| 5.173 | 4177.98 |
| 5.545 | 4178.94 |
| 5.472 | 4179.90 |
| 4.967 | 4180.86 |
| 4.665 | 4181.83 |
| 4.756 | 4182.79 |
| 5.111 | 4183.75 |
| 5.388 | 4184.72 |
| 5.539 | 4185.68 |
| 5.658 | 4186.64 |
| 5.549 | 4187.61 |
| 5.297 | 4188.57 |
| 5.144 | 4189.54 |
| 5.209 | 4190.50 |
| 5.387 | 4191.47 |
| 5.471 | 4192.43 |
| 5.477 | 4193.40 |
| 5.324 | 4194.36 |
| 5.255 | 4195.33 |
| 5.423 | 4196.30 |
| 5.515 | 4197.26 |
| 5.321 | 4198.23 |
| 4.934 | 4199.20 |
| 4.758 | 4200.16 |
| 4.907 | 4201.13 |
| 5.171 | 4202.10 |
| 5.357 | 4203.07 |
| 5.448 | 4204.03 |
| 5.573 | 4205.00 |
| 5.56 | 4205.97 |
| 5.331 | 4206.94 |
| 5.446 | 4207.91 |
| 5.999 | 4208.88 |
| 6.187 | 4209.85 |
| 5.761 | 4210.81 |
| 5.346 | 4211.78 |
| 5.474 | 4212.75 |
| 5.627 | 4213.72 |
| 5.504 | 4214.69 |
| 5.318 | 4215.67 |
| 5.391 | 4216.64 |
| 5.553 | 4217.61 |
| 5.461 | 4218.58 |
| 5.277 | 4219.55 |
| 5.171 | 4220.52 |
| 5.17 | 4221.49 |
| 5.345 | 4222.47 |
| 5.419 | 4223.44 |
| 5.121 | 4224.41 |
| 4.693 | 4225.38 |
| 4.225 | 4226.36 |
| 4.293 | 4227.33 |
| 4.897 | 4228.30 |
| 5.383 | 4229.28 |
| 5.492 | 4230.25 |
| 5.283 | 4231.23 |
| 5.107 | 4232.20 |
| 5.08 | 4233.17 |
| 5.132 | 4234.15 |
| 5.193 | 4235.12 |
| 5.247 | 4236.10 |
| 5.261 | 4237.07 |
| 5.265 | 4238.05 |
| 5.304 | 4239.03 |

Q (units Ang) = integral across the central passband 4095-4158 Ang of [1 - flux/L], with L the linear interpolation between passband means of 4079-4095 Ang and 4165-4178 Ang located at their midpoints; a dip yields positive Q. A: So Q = 2.71 Ang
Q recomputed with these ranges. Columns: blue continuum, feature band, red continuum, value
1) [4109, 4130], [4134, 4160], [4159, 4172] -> 1.7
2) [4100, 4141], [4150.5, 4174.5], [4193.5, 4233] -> -0.9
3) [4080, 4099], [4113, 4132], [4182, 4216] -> -1.3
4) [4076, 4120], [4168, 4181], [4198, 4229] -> -0.8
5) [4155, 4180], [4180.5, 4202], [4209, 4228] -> 1.0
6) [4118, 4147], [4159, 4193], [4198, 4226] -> -0.1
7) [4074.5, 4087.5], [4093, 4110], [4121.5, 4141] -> 2.5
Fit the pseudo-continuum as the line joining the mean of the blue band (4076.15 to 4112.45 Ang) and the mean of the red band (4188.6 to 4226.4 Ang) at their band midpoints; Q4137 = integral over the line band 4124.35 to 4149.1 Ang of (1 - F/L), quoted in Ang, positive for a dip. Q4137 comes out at -1.65 Ang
